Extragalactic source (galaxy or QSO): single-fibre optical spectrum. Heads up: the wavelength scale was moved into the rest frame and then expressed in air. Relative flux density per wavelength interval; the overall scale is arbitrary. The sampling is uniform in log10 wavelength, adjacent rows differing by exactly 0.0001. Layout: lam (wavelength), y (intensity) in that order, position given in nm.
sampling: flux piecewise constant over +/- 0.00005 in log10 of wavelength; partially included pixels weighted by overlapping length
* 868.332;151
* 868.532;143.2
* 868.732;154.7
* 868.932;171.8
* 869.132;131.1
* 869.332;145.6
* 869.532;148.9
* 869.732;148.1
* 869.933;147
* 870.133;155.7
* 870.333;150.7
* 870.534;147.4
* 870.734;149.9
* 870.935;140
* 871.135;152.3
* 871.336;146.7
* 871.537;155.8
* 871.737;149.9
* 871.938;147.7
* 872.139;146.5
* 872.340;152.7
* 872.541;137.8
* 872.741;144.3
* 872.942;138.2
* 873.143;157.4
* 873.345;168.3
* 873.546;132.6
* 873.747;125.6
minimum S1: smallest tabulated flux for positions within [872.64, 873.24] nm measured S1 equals 138.2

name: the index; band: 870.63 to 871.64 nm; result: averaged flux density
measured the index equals 149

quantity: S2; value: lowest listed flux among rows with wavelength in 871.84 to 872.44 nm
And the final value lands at 146.5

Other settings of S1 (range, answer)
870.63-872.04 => 140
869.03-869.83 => 131.1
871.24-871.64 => 146.7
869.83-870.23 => 147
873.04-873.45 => 157.4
